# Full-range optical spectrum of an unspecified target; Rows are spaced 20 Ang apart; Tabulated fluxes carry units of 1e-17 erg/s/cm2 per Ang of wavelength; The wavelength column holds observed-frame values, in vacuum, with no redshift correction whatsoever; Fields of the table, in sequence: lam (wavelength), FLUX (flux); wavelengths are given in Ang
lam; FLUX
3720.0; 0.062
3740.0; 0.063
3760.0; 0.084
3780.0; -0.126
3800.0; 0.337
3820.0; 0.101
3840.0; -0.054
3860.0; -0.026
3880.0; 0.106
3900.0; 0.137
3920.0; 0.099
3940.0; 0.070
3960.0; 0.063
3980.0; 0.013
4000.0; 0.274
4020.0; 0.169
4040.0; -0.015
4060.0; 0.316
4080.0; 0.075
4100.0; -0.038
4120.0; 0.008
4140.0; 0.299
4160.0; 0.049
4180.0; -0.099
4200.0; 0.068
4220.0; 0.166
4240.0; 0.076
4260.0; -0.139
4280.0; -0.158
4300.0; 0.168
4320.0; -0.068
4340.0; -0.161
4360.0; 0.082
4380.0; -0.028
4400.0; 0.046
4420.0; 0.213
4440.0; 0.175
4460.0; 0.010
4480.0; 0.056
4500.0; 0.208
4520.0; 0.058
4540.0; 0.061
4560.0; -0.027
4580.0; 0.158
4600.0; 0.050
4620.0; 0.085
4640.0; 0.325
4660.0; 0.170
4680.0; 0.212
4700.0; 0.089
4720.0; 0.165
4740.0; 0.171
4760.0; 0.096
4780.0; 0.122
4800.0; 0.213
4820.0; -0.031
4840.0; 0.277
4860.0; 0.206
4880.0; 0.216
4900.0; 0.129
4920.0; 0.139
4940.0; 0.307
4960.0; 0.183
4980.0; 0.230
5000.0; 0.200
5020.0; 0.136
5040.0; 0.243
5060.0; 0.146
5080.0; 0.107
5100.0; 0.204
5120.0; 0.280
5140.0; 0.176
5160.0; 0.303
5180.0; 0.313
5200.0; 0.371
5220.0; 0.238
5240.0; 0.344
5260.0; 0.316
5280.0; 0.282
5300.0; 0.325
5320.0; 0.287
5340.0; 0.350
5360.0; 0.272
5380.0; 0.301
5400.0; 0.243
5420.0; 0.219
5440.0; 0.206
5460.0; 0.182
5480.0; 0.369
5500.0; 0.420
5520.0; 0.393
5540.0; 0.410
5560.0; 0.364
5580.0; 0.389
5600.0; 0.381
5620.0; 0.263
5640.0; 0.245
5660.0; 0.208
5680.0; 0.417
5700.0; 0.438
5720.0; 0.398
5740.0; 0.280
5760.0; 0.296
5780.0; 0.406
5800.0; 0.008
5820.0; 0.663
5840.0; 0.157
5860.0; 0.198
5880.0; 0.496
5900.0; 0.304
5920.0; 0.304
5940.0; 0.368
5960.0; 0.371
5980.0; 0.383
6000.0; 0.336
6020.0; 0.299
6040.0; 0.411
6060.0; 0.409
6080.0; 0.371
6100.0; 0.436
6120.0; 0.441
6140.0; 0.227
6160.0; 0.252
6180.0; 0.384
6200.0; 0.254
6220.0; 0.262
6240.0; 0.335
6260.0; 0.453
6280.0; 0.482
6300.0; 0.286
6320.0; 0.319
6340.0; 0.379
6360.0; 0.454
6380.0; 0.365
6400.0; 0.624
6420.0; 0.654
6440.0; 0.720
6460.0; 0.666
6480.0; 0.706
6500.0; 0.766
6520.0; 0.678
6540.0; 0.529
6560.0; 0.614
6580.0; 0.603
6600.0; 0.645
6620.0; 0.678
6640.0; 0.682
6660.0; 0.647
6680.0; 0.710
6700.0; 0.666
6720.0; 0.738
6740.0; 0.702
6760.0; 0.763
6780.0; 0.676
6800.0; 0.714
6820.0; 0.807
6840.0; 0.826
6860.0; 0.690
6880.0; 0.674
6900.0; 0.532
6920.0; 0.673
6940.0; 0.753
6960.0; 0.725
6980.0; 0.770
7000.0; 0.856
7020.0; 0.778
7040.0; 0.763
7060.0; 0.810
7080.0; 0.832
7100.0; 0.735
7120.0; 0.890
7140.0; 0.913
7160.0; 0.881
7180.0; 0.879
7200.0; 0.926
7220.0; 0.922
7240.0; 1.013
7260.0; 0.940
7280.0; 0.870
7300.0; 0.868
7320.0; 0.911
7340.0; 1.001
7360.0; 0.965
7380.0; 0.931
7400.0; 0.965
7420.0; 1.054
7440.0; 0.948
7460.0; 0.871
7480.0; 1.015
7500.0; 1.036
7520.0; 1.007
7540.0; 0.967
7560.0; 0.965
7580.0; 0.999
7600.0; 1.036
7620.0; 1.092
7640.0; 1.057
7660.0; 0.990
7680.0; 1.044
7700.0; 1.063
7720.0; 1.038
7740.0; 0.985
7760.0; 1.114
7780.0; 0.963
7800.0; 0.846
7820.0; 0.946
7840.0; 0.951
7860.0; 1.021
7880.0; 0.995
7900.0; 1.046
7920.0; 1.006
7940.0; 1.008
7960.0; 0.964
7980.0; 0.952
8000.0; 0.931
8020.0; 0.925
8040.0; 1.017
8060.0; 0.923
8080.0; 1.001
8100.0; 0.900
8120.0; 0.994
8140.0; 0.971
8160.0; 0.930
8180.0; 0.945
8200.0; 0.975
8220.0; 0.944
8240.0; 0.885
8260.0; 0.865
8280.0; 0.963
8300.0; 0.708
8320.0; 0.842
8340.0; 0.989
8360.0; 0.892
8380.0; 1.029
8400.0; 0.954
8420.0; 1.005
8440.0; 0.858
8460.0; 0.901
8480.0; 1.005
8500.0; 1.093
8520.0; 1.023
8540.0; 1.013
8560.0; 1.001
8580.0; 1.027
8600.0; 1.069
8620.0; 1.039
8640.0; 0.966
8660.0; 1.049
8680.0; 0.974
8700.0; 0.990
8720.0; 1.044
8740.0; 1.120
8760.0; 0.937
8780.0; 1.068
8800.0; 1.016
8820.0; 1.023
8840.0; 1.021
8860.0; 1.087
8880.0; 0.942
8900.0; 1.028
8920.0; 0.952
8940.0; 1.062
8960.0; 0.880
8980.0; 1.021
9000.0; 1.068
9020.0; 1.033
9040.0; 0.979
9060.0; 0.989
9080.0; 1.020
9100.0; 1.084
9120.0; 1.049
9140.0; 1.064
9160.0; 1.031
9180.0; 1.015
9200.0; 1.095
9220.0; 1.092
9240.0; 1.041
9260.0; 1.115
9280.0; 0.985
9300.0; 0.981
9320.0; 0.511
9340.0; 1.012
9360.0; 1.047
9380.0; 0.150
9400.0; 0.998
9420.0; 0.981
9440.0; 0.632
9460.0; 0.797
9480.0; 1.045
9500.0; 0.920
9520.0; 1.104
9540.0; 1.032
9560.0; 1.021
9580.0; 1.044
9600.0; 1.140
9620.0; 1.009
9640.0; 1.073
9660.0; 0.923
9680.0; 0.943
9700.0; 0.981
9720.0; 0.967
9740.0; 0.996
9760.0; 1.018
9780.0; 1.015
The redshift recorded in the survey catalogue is 0.60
